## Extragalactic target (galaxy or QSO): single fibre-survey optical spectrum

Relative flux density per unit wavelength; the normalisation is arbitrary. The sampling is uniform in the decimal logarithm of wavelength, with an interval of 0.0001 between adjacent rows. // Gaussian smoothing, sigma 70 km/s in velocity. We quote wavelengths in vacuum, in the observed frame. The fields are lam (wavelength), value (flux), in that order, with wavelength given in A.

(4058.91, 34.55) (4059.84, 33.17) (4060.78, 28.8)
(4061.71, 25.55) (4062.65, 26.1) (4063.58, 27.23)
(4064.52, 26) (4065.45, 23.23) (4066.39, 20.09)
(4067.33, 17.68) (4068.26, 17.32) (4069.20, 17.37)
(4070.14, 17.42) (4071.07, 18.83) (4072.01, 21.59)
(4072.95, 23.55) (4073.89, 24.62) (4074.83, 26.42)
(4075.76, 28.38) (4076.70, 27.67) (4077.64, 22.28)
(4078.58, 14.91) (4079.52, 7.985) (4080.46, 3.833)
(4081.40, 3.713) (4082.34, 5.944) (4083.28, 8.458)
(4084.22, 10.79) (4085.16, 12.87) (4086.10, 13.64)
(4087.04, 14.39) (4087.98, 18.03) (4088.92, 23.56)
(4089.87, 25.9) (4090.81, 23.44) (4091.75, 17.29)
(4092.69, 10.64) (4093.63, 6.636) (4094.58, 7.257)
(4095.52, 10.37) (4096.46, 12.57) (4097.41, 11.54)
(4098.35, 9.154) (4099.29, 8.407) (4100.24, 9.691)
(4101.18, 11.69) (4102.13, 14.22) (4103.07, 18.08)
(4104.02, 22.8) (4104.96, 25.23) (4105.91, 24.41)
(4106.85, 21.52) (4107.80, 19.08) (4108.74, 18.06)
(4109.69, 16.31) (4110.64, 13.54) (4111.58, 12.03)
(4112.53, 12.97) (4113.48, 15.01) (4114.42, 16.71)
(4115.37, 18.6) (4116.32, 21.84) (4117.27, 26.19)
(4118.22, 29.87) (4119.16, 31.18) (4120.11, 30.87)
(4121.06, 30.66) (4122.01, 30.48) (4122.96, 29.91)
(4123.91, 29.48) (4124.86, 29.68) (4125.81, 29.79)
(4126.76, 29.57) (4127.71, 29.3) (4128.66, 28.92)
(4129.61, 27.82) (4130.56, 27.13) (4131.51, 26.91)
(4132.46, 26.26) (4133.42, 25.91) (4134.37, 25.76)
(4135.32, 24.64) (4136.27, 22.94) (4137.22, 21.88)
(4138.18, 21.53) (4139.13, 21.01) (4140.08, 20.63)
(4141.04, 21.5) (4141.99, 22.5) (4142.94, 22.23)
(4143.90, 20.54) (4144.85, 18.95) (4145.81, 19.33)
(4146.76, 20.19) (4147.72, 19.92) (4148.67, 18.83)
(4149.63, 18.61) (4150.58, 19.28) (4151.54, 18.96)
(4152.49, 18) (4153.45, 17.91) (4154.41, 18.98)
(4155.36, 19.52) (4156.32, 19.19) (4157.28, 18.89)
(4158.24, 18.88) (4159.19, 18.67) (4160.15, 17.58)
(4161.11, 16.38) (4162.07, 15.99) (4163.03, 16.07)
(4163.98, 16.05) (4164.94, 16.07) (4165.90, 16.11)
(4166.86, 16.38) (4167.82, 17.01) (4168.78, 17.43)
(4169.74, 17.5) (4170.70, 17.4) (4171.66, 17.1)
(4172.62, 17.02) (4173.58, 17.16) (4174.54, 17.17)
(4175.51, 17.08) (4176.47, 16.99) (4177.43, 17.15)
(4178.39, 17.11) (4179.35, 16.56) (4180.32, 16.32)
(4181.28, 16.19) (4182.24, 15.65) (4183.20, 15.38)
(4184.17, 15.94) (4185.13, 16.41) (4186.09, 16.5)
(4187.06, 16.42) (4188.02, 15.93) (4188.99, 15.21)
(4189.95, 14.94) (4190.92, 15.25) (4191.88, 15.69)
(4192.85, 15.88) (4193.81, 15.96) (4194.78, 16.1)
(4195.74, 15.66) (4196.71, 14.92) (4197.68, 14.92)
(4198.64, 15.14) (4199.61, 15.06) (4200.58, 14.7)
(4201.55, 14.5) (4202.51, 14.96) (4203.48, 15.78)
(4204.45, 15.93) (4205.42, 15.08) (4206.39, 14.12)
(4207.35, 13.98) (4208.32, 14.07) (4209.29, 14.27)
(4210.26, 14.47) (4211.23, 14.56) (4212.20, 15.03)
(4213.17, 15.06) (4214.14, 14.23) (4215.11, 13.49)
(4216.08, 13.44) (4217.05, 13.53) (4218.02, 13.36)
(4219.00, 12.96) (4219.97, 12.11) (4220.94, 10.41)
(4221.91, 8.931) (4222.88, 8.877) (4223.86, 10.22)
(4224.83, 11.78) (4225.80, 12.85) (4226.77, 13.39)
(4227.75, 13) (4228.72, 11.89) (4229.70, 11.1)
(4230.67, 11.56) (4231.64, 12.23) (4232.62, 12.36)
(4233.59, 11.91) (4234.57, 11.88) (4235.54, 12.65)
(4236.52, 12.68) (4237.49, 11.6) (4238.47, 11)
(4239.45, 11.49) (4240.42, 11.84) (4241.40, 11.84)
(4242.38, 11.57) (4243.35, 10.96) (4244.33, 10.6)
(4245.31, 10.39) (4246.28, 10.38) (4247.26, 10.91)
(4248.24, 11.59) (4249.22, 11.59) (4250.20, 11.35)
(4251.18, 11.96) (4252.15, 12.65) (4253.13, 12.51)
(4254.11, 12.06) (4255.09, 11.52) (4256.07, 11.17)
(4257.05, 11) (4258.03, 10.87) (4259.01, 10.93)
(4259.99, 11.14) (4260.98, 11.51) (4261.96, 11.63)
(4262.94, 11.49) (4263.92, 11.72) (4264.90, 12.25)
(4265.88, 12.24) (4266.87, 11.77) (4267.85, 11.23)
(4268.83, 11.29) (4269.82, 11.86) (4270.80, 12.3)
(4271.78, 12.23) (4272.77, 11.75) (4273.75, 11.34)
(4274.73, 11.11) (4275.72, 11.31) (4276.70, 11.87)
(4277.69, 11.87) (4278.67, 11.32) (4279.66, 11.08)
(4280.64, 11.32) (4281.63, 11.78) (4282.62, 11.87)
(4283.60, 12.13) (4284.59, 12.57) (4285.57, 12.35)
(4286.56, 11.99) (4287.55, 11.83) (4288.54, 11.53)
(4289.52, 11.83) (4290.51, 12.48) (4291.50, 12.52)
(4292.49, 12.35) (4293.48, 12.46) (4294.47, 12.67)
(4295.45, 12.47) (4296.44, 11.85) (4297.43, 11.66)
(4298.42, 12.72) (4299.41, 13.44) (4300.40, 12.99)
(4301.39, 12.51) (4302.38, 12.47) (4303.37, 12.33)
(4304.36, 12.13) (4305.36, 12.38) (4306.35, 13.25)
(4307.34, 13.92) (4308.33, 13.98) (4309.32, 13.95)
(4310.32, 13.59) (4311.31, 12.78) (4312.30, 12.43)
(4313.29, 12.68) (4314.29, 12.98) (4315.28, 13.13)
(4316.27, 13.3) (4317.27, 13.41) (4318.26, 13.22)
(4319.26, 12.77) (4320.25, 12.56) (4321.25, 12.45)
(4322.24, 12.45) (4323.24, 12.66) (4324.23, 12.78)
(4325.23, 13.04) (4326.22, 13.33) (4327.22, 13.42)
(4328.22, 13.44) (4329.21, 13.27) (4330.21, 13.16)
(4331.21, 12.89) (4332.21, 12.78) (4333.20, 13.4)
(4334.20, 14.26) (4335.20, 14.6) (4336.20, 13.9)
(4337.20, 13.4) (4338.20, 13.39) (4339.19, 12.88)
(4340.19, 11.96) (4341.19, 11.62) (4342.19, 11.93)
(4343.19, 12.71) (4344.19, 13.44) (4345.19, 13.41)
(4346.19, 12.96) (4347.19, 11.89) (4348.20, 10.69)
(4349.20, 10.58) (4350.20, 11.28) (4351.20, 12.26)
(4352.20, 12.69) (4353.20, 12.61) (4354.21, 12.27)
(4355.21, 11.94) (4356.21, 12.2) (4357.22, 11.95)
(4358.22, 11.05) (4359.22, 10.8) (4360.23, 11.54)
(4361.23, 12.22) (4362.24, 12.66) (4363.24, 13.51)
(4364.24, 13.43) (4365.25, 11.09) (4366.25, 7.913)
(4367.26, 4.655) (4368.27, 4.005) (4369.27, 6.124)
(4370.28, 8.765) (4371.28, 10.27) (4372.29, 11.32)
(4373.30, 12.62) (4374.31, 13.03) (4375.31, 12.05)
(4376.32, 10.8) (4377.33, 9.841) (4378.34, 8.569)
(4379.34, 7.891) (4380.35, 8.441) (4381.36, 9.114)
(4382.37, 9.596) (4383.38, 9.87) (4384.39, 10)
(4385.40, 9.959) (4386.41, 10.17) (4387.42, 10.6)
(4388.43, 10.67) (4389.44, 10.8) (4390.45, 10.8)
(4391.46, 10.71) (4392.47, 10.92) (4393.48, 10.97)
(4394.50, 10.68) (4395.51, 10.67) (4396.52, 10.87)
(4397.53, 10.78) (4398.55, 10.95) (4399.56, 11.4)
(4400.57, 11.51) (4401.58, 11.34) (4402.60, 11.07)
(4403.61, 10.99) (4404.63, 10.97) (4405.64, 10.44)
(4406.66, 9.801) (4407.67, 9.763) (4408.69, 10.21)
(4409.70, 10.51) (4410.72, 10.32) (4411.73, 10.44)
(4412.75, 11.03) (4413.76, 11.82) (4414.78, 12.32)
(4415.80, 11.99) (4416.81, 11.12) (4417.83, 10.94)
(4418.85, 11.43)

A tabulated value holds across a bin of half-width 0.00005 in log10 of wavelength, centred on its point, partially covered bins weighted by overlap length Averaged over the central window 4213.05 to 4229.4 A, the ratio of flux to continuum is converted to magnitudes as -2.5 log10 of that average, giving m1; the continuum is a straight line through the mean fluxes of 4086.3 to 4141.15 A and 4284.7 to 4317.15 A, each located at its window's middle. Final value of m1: 0.30 mag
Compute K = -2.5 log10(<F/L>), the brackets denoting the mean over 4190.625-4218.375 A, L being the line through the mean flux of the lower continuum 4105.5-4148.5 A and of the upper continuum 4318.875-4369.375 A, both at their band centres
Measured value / 0.29 mag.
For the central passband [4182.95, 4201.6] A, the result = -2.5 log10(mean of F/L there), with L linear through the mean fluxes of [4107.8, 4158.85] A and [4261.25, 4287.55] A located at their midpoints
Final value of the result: 0.16 mag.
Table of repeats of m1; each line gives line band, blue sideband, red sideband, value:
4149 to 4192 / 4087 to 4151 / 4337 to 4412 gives 0.11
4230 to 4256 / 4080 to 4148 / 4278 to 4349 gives 0.28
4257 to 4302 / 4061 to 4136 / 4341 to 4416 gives 0.18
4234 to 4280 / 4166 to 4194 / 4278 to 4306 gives 0.17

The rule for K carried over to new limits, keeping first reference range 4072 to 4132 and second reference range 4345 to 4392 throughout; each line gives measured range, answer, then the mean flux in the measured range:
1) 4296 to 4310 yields -0.005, 12.8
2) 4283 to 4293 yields 0.095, 12.2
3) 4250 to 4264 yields 0.228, 11.6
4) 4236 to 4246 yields 0.285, 11.4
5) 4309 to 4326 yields -0.055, 12.9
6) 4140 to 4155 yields -0.111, 19.7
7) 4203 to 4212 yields 0.084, 14.7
